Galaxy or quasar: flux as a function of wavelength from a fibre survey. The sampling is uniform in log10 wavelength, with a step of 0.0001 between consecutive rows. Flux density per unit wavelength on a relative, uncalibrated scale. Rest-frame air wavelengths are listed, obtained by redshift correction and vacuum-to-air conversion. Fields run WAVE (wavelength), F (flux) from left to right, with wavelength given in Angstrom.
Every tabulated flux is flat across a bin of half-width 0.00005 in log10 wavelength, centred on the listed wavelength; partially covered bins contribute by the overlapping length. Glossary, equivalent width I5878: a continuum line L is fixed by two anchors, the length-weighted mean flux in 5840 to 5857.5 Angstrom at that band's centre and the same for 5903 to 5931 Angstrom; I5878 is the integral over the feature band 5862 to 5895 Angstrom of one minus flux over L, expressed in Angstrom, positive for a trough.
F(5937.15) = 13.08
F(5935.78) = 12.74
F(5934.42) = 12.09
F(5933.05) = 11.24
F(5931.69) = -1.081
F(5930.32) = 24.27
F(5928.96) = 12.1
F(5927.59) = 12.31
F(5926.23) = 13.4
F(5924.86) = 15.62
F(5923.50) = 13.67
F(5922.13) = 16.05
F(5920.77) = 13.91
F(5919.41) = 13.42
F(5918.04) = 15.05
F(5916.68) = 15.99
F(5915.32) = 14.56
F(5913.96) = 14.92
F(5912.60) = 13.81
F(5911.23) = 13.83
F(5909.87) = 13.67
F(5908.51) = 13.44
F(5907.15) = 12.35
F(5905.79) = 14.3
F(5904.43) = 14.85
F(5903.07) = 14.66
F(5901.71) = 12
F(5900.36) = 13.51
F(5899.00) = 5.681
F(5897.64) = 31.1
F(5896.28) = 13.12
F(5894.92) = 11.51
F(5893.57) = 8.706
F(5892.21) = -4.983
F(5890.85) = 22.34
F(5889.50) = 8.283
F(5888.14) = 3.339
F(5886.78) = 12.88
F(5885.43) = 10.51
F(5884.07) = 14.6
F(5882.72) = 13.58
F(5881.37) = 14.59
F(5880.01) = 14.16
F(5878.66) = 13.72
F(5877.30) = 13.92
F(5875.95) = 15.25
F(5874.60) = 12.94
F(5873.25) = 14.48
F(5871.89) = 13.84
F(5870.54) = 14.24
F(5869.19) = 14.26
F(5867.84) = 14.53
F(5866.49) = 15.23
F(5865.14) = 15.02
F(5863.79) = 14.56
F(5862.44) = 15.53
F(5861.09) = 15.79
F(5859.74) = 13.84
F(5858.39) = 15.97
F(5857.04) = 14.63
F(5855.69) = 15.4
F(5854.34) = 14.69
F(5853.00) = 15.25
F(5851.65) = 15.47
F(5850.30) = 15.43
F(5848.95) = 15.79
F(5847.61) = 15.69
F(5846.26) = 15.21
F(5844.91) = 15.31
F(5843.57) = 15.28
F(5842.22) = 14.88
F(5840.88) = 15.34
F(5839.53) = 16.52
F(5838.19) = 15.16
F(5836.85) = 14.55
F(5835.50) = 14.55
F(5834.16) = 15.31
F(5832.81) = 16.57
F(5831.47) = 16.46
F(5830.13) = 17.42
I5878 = 5.09 Angstrom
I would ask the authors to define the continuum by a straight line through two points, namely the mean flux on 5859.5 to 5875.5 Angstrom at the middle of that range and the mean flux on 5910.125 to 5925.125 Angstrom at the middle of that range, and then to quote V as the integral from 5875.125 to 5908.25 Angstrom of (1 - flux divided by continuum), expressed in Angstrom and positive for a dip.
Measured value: 4.3 Angstrom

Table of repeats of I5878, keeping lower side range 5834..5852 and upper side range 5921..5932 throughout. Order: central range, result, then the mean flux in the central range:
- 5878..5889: 1.87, 12.1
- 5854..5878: 0.37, 14.7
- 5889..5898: 1.29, 12.3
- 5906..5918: -0.06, 14.1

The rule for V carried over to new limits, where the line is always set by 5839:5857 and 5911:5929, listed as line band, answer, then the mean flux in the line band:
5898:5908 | 1.0 Angstrom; 13.1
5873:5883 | 0.6 Angstrom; 14.1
